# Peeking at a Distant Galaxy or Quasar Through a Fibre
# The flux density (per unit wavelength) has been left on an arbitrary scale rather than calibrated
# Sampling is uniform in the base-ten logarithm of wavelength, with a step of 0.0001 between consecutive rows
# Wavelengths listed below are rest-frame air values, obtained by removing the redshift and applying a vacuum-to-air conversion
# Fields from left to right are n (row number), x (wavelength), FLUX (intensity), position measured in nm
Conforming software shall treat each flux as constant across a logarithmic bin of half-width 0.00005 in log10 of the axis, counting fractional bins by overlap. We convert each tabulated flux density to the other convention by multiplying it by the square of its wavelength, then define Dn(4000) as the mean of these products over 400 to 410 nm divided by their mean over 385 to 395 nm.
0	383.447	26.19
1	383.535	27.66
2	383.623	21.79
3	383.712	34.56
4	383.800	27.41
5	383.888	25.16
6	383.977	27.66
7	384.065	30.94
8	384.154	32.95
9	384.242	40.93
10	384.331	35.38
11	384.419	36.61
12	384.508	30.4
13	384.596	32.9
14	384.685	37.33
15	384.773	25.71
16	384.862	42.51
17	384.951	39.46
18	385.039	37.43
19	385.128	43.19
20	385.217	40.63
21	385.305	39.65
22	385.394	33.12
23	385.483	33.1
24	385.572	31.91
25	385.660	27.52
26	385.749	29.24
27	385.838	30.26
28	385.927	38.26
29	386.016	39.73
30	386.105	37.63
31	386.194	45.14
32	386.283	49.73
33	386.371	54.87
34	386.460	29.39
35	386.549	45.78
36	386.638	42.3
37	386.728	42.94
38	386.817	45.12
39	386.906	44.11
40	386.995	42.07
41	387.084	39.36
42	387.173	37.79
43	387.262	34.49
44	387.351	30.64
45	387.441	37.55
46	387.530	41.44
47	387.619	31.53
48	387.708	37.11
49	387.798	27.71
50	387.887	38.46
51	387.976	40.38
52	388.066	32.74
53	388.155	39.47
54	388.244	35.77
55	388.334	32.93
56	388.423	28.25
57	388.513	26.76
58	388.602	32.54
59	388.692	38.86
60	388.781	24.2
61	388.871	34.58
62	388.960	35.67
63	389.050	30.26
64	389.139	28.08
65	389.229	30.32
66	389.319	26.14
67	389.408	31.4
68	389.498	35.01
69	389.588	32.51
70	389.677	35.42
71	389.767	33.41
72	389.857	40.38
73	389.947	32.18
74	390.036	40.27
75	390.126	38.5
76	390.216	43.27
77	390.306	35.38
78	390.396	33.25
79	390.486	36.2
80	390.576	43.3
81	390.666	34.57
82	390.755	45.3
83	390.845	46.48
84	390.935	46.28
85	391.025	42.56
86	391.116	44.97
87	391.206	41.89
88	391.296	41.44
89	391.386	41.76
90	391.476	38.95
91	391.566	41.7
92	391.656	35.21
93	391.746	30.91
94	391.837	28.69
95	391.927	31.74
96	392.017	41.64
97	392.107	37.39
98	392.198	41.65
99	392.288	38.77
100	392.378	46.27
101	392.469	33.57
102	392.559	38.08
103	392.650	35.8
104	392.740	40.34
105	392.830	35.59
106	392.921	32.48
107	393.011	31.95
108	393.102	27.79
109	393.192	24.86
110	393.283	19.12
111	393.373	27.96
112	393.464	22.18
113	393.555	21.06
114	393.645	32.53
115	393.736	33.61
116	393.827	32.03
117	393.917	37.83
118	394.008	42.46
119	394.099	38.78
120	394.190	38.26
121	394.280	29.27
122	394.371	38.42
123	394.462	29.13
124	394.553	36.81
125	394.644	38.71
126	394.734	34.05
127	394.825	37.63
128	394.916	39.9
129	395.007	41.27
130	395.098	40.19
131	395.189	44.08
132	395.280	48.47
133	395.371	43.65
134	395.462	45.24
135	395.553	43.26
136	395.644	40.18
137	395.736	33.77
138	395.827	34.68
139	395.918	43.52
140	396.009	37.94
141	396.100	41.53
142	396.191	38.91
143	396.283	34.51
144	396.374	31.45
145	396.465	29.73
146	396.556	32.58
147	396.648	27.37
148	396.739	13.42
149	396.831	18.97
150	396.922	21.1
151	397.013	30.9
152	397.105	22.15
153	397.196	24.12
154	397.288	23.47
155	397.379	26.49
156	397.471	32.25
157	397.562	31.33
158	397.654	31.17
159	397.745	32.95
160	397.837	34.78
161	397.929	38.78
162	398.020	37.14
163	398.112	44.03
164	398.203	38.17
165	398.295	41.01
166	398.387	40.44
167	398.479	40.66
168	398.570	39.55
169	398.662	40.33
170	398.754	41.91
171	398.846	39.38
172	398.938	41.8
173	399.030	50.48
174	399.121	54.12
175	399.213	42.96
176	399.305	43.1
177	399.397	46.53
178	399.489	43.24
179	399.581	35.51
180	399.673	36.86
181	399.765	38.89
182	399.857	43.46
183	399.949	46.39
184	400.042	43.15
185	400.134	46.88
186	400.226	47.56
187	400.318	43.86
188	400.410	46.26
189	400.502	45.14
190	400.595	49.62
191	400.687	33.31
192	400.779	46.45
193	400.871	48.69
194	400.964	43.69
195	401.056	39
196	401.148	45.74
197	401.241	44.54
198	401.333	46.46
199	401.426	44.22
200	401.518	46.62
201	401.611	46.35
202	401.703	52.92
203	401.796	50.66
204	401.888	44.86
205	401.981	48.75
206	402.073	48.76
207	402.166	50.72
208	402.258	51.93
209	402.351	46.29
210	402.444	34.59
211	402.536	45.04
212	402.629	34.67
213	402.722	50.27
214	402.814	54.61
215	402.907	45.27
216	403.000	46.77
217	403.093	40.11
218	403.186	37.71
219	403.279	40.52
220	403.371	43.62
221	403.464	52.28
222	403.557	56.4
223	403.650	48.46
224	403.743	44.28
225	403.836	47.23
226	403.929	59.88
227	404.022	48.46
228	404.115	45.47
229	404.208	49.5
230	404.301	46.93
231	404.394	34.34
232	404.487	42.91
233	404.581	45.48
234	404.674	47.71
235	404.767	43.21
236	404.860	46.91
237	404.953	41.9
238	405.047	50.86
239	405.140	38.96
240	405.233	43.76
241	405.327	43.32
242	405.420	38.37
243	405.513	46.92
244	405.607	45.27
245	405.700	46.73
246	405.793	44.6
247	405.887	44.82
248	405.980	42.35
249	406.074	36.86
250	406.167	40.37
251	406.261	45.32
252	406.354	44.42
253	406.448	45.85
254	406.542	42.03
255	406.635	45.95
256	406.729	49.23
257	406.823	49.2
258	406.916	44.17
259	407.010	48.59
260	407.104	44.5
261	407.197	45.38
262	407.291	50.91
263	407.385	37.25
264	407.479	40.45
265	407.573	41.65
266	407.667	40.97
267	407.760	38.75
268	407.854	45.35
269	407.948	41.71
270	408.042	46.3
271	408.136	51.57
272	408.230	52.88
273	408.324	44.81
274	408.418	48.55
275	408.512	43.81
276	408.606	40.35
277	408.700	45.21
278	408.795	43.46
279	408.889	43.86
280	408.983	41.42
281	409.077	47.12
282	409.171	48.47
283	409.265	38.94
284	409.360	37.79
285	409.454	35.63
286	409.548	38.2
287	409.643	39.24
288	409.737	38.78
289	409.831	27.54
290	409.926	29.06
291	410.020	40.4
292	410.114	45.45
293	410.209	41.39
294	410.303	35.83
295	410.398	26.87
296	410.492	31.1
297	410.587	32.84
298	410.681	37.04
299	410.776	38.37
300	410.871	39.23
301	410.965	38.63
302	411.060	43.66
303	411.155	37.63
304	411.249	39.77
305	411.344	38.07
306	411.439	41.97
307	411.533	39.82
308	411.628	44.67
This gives 1.3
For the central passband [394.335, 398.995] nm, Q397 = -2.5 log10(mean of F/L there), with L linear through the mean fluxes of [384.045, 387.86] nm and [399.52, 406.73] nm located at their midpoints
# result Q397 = 0.18 mag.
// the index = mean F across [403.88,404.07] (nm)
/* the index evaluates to 54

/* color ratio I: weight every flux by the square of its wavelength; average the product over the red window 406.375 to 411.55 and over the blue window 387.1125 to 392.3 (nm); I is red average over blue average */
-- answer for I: 1.3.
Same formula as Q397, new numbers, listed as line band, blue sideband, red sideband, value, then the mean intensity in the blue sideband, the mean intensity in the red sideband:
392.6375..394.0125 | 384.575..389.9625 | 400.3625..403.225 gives 0.29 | 36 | 45.5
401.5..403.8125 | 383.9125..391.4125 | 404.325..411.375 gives -0.14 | 36.7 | 42.1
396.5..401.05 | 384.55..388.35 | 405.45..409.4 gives 0.10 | 37.7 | 44.4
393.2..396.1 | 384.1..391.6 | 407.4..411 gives 0.05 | 37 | 40.5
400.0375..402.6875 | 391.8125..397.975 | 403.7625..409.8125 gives -0.15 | 34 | 44.2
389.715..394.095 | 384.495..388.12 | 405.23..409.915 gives 0.08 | 37.6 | 43.3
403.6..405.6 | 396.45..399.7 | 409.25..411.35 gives -0.25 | 35.3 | 37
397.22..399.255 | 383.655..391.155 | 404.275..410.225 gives 0.05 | 36.2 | 43.2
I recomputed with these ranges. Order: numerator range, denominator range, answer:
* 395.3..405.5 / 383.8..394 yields 1.23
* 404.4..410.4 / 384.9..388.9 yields 1.29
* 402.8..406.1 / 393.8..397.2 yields 1.34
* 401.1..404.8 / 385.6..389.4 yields 1.39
